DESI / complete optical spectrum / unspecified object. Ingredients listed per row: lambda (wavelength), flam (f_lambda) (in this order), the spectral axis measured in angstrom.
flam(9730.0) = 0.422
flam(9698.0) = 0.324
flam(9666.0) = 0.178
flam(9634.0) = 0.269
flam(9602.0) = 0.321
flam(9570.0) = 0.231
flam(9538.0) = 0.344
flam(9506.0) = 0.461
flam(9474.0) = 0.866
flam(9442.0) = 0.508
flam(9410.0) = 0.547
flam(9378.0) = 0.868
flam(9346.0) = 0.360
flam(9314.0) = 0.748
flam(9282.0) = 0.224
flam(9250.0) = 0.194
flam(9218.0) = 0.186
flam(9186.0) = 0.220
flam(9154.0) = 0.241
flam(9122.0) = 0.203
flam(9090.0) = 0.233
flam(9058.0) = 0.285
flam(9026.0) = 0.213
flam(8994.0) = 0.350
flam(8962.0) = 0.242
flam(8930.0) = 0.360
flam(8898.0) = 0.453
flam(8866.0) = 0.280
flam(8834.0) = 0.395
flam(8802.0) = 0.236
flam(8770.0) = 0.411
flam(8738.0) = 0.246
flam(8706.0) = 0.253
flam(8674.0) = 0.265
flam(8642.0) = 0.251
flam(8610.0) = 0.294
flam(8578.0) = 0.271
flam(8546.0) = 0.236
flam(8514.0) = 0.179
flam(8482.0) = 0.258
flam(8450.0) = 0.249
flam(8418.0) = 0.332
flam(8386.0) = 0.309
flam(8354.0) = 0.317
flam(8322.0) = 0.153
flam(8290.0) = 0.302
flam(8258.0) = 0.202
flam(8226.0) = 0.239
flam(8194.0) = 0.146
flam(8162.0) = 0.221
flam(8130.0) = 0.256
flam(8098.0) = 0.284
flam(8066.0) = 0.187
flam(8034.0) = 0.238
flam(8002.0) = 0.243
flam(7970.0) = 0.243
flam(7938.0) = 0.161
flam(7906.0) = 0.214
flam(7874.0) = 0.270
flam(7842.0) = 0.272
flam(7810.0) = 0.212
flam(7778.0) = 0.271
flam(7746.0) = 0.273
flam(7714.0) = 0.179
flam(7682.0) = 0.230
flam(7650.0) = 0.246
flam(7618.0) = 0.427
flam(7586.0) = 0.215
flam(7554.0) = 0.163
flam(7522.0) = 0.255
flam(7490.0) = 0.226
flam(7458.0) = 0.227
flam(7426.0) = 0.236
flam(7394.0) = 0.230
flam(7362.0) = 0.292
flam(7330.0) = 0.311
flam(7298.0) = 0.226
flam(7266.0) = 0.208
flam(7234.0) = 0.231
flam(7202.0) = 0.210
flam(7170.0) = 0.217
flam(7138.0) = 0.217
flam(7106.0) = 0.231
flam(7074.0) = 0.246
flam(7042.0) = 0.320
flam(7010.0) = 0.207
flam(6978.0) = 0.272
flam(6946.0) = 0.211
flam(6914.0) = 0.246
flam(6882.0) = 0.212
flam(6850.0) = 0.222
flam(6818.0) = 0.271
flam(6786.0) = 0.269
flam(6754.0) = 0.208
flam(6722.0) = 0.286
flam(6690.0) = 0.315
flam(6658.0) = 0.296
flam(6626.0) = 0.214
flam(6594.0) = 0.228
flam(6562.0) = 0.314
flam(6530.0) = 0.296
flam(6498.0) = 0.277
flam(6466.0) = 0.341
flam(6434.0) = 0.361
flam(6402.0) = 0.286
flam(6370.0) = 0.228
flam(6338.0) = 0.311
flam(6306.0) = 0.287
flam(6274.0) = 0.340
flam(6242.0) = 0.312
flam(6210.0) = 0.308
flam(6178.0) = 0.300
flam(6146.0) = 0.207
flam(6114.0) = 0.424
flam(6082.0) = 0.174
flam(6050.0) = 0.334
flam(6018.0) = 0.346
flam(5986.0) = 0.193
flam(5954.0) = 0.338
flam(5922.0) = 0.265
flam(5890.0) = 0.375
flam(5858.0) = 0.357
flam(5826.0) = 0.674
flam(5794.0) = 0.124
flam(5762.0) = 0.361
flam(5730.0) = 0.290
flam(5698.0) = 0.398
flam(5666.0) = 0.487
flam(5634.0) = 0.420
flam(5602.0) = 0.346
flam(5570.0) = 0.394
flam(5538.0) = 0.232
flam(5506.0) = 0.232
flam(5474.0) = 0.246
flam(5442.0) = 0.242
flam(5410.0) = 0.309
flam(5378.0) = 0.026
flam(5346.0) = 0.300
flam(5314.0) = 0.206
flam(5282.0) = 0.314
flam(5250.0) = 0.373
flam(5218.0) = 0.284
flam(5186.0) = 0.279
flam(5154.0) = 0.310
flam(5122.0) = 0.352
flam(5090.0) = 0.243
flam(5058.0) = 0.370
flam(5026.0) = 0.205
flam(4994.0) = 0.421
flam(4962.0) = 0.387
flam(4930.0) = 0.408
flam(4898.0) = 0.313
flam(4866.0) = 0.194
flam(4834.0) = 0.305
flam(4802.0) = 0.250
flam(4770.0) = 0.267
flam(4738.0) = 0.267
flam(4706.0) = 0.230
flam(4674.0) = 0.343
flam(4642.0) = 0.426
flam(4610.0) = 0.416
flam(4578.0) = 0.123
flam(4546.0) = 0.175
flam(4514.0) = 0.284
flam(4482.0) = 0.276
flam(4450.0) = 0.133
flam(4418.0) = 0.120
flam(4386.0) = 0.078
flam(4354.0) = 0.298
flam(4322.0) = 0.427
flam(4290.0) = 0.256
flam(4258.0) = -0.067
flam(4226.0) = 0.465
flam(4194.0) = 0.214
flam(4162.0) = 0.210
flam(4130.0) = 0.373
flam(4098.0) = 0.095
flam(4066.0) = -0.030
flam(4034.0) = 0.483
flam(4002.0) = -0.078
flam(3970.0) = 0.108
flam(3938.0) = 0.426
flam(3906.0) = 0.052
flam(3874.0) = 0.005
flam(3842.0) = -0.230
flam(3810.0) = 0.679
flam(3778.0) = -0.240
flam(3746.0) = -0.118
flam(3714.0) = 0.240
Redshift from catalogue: 0.805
